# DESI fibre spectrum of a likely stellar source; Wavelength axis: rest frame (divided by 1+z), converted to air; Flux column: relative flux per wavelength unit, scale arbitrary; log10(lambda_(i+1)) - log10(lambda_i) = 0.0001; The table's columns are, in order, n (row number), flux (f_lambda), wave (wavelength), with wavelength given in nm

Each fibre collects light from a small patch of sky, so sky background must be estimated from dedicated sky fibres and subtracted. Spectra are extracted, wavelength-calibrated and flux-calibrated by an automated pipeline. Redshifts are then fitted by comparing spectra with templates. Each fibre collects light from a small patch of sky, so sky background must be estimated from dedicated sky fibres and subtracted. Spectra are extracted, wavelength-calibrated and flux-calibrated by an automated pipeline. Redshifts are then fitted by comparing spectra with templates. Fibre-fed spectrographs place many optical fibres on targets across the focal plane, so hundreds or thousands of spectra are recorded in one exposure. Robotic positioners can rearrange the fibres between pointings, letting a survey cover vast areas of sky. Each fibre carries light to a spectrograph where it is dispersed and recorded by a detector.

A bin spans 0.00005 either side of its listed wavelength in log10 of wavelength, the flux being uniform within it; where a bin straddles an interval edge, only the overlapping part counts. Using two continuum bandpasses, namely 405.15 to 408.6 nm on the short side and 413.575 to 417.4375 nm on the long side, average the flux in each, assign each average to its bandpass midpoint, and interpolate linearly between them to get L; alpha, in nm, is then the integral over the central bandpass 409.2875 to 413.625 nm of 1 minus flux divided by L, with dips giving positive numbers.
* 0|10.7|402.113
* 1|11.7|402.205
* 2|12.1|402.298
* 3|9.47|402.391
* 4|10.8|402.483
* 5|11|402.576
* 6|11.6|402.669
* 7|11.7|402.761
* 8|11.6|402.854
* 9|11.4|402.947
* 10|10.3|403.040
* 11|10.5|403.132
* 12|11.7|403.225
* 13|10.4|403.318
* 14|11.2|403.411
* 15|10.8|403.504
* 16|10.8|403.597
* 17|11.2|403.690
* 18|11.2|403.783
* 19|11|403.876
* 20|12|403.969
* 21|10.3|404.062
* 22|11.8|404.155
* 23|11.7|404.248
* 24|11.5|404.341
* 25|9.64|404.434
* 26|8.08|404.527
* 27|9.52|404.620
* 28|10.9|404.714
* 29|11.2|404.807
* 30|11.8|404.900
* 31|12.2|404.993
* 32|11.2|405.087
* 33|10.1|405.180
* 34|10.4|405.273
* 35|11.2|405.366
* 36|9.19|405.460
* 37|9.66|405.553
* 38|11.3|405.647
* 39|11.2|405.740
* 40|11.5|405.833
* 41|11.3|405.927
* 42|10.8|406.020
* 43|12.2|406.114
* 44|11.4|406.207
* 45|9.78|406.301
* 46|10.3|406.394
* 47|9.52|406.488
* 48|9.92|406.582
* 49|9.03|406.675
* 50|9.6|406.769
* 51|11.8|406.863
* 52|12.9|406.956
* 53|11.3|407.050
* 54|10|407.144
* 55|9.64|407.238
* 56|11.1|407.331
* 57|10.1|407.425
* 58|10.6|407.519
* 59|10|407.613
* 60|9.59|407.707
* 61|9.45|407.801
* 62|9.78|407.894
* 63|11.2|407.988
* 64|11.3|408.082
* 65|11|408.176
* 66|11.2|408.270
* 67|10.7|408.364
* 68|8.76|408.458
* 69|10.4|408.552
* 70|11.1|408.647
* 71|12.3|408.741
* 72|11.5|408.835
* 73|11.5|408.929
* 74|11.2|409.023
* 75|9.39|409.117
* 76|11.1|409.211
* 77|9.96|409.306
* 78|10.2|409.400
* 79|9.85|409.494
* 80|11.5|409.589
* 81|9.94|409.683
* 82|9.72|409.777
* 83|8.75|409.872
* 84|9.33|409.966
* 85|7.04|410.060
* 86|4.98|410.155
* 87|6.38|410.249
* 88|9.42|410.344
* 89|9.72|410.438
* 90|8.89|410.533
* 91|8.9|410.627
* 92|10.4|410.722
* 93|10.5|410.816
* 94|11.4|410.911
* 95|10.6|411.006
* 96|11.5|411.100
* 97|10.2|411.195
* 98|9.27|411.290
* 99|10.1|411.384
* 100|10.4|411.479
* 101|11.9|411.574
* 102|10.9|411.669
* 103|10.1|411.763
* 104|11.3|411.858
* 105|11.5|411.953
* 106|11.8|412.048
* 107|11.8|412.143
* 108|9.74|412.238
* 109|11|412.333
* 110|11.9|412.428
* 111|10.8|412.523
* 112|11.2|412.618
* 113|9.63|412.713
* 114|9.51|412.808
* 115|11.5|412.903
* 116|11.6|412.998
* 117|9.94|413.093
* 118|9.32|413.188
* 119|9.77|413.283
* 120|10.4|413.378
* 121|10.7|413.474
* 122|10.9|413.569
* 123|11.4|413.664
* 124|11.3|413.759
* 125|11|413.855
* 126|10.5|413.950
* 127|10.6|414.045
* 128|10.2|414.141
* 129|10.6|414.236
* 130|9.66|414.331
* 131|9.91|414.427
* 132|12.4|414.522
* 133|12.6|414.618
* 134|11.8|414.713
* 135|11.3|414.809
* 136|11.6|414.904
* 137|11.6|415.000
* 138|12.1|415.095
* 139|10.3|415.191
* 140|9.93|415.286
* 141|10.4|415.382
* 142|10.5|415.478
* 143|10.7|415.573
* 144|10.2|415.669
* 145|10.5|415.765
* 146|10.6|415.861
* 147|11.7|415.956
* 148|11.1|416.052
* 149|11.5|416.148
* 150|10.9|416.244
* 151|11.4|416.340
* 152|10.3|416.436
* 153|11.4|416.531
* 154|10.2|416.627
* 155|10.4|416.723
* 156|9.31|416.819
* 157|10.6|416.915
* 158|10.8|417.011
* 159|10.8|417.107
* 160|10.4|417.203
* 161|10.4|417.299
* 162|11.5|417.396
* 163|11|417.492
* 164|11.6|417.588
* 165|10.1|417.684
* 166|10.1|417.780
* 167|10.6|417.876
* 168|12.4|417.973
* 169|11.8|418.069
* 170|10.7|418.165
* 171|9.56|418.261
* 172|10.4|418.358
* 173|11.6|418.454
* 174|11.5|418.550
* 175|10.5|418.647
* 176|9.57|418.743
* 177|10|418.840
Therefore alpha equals 0.23 nm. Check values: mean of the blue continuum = 10.5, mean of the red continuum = 10.9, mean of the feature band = 10.1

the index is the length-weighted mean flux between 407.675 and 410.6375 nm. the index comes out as 9.89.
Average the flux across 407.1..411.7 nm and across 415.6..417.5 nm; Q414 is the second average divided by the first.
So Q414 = 1.1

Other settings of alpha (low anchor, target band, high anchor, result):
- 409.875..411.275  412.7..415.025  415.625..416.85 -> -0.16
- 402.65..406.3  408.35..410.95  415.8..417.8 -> 0.26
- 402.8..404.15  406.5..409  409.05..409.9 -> -0.06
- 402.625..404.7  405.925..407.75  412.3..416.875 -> 0.06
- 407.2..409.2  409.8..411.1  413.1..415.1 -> 0.20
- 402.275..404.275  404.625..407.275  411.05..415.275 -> 0.07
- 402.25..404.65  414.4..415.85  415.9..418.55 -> -0.03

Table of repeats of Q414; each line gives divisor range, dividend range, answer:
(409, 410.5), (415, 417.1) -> 1.16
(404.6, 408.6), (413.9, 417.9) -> 1.02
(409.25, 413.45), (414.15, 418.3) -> 1.07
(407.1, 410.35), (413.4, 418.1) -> 1.09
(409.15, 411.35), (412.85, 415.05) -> 1.14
